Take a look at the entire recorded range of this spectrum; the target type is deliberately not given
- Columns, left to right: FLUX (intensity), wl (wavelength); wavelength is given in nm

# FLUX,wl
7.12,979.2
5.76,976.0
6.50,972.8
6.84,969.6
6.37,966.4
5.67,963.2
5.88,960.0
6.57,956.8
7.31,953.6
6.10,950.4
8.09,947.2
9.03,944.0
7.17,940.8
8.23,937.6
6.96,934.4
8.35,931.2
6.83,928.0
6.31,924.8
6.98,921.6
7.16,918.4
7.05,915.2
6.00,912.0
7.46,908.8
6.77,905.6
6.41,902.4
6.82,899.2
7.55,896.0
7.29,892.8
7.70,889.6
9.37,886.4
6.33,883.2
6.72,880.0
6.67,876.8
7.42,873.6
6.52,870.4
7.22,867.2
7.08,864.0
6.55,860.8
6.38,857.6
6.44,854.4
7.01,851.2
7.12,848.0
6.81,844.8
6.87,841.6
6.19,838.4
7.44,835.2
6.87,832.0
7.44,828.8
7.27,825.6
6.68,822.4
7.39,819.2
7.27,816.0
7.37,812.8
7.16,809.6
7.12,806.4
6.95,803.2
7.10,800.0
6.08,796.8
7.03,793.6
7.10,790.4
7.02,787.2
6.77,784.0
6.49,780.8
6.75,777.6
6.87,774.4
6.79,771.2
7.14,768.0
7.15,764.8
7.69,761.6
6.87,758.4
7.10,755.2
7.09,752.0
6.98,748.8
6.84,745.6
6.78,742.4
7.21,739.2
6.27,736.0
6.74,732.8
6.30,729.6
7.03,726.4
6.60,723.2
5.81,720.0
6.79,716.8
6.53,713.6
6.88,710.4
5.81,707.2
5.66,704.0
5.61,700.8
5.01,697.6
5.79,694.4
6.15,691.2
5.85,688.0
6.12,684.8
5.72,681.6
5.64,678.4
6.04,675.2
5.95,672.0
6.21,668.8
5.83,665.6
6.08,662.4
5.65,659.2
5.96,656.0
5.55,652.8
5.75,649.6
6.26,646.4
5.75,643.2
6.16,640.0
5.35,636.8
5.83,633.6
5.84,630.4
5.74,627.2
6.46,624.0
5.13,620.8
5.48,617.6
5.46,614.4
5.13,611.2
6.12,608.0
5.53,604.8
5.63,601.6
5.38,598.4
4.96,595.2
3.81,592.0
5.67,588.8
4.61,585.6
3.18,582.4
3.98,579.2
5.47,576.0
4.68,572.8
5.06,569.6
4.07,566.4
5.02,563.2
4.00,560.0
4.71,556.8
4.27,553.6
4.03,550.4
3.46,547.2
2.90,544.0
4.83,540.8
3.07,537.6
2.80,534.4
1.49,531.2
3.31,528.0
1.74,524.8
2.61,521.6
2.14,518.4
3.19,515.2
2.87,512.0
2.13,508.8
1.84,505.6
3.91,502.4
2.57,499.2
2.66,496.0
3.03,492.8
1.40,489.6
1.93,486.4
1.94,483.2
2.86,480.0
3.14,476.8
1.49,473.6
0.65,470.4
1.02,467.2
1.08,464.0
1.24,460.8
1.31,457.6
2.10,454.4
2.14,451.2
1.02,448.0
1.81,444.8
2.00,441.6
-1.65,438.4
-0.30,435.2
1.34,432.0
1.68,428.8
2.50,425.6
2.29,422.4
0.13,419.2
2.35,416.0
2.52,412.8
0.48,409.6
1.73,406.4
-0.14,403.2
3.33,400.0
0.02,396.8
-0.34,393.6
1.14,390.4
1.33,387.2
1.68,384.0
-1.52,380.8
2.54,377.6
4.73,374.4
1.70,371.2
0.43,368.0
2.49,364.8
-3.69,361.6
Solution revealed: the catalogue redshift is 0.35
